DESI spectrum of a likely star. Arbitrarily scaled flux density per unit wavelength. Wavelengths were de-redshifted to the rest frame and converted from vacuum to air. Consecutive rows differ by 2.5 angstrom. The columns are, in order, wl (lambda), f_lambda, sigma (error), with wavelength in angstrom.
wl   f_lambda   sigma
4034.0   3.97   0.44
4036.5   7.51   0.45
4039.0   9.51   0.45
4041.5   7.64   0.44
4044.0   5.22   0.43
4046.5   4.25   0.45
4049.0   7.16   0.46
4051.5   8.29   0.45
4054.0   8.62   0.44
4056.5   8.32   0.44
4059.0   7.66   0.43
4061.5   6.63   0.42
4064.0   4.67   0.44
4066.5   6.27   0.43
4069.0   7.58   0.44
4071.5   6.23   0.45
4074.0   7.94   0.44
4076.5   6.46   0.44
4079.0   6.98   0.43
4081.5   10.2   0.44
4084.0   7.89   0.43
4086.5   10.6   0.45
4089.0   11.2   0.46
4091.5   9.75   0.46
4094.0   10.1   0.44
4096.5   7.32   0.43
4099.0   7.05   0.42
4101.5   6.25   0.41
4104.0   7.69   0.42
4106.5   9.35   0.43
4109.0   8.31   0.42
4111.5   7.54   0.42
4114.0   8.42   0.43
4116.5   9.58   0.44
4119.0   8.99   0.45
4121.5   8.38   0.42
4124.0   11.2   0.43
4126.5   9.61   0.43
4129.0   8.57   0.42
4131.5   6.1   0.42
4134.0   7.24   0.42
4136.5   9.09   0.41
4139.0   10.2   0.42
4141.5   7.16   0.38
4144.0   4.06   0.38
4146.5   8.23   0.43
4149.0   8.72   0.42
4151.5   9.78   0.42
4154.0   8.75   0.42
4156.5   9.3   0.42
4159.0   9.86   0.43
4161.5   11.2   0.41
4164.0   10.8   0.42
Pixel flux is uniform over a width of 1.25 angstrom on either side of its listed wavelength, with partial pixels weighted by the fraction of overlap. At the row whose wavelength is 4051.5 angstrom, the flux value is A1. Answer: 8.29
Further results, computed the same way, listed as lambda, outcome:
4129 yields 8.57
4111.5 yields 7.54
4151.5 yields 9.78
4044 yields 5.22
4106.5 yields 9.35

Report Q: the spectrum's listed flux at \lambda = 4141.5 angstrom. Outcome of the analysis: 7.16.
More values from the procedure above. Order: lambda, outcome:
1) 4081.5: 10.2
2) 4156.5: 9.3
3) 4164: 10.8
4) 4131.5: 6.1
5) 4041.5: 7.64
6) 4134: 7.24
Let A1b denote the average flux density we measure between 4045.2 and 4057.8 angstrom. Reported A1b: 7.32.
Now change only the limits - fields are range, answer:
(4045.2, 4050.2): 5.69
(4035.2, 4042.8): 8.17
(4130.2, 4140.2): 8.15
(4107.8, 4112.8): 7.93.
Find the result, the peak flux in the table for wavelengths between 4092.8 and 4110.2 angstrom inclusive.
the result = 10.1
